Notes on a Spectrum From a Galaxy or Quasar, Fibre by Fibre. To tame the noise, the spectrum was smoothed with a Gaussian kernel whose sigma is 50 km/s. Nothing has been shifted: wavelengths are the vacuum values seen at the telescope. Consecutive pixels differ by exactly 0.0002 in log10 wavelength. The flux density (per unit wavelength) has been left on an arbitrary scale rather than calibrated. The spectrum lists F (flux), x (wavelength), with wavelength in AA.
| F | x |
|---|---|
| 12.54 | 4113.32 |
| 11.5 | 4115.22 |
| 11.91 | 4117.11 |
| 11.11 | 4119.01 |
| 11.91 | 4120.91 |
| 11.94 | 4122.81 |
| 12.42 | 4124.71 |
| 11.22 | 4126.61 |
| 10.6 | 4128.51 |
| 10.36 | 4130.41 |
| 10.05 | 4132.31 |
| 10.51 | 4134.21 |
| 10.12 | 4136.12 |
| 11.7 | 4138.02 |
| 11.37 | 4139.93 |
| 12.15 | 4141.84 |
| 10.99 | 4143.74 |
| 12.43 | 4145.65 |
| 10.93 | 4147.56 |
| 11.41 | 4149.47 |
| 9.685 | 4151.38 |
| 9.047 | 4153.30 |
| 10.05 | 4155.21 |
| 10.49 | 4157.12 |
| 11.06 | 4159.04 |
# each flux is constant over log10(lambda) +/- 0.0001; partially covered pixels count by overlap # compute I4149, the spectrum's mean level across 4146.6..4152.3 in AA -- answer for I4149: 10.7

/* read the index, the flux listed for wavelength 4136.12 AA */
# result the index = 10.12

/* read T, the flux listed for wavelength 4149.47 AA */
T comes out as 11.41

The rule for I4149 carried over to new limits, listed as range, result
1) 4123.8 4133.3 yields 10.9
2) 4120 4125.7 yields 12.1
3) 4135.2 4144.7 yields 11.3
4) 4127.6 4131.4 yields 10.5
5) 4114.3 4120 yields 11.5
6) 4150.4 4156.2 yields 9.61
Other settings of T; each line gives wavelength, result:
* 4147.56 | 10.93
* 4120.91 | 11.91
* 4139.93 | 11.37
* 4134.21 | 10.51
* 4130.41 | 10.36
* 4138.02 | 11.7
